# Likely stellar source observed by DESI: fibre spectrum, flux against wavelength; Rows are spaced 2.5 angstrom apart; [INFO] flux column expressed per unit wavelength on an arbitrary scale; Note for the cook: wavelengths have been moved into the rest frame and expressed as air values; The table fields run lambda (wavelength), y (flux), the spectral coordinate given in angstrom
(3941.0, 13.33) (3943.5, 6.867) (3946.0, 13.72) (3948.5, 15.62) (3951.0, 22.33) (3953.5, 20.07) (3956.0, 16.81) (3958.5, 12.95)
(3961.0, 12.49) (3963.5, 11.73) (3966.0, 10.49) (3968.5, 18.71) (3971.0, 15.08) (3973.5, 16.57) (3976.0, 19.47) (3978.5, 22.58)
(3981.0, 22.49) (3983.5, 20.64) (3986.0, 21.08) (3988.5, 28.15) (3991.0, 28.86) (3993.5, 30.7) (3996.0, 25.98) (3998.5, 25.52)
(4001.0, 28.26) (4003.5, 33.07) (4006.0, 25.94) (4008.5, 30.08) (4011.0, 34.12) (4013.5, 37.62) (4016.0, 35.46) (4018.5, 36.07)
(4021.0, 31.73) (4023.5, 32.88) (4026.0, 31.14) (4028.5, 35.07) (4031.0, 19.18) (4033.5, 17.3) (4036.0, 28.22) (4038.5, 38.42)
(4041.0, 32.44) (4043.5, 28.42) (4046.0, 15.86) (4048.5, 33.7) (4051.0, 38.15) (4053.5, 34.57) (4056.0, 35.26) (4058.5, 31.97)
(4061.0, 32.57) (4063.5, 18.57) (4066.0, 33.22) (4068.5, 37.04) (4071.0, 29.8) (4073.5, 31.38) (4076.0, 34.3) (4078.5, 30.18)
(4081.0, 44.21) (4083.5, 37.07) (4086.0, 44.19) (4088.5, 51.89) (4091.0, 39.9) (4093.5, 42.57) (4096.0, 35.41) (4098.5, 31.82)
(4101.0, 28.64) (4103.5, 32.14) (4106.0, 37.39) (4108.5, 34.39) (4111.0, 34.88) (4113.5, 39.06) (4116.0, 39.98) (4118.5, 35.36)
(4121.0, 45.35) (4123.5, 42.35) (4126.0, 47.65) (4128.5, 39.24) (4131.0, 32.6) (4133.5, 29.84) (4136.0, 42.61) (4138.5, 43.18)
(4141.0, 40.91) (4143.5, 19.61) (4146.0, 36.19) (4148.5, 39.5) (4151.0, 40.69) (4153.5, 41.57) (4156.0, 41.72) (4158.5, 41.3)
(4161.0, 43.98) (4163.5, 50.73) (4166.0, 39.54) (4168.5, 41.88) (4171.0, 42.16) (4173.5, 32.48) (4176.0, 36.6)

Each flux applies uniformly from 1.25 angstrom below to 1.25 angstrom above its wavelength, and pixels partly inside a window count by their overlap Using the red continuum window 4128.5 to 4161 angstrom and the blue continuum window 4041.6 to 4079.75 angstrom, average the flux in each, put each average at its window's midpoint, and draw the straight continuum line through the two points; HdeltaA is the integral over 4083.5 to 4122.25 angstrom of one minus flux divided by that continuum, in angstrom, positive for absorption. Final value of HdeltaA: -4.28 angstrom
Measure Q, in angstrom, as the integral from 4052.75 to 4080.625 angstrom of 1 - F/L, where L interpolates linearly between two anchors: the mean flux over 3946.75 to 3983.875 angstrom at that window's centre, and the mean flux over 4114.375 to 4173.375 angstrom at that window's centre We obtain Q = -1.98 angstrom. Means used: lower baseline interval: 17.1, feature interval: 32.1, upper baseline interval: 39.8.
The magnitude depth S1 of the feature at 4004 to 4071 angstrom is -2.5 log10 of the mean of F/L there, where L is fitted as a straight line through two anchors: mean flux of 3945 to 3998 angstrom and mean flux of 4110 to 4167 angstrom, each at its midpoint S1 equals -0.14 mag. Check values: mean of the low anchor 19.5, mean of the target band 31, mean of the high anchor 39.5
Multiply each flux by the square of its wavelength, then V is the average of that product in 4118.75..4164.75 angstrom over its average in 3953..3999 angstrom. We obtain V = 2.17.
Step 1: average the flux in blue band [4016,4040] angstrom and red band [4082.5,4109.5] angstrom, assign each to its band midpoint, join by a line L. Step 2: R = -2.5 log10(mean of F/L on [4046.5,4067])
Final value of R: 0.060 mag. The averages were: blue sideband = 30.3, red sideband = 37.8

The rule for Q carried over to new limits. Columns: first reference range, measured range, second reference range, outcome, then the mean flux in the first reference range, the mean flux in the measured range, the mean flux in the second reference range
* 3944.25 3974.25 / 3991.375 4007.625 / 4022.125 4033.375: -3.8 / 15.4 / 28.3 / 28.4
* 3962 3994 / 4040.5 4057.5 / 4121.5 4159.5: -1.7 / 20.2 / 31.2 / 38.7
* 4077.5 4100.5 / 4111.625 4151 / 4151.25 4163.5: 3.1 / 39.4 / 38.3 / 42.9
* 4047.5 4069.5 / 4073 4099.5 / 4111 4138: -2.4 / 32.7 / 38.7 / 39.3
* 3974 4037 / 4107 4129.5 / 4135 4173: -1.5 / 27.9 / 39.8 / 40.2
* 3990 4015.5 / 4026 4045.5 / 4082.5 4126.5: 2.9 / 30.2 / 28.1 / 38.8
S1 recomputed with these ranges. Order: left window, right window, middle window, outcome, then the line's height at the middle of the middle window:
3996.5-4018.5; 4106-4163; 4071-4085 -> 0.01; 35.5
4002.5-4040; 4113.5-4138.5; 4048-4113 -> 0.02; 35.9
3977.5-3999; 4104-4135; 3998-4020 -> -0.18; 27.2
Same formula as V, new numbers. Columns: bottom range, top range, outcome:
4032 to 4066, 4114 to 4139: 1.39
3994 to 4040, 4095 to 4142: 1.30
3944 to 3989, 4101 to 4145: 2.30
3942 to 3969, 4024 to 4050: 2.02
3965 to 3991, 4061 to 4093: 1.88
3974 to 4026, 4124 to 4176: 1.49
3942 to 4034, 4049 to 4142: 1.65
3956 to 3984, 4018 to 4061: 1.91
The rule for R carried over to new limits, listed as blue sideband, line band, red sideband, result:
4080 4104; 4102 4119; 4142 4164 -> 0.084 mag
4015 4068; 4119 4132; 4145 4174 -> -0.086 mag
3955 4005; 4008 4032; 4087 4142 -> -0.235 mag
